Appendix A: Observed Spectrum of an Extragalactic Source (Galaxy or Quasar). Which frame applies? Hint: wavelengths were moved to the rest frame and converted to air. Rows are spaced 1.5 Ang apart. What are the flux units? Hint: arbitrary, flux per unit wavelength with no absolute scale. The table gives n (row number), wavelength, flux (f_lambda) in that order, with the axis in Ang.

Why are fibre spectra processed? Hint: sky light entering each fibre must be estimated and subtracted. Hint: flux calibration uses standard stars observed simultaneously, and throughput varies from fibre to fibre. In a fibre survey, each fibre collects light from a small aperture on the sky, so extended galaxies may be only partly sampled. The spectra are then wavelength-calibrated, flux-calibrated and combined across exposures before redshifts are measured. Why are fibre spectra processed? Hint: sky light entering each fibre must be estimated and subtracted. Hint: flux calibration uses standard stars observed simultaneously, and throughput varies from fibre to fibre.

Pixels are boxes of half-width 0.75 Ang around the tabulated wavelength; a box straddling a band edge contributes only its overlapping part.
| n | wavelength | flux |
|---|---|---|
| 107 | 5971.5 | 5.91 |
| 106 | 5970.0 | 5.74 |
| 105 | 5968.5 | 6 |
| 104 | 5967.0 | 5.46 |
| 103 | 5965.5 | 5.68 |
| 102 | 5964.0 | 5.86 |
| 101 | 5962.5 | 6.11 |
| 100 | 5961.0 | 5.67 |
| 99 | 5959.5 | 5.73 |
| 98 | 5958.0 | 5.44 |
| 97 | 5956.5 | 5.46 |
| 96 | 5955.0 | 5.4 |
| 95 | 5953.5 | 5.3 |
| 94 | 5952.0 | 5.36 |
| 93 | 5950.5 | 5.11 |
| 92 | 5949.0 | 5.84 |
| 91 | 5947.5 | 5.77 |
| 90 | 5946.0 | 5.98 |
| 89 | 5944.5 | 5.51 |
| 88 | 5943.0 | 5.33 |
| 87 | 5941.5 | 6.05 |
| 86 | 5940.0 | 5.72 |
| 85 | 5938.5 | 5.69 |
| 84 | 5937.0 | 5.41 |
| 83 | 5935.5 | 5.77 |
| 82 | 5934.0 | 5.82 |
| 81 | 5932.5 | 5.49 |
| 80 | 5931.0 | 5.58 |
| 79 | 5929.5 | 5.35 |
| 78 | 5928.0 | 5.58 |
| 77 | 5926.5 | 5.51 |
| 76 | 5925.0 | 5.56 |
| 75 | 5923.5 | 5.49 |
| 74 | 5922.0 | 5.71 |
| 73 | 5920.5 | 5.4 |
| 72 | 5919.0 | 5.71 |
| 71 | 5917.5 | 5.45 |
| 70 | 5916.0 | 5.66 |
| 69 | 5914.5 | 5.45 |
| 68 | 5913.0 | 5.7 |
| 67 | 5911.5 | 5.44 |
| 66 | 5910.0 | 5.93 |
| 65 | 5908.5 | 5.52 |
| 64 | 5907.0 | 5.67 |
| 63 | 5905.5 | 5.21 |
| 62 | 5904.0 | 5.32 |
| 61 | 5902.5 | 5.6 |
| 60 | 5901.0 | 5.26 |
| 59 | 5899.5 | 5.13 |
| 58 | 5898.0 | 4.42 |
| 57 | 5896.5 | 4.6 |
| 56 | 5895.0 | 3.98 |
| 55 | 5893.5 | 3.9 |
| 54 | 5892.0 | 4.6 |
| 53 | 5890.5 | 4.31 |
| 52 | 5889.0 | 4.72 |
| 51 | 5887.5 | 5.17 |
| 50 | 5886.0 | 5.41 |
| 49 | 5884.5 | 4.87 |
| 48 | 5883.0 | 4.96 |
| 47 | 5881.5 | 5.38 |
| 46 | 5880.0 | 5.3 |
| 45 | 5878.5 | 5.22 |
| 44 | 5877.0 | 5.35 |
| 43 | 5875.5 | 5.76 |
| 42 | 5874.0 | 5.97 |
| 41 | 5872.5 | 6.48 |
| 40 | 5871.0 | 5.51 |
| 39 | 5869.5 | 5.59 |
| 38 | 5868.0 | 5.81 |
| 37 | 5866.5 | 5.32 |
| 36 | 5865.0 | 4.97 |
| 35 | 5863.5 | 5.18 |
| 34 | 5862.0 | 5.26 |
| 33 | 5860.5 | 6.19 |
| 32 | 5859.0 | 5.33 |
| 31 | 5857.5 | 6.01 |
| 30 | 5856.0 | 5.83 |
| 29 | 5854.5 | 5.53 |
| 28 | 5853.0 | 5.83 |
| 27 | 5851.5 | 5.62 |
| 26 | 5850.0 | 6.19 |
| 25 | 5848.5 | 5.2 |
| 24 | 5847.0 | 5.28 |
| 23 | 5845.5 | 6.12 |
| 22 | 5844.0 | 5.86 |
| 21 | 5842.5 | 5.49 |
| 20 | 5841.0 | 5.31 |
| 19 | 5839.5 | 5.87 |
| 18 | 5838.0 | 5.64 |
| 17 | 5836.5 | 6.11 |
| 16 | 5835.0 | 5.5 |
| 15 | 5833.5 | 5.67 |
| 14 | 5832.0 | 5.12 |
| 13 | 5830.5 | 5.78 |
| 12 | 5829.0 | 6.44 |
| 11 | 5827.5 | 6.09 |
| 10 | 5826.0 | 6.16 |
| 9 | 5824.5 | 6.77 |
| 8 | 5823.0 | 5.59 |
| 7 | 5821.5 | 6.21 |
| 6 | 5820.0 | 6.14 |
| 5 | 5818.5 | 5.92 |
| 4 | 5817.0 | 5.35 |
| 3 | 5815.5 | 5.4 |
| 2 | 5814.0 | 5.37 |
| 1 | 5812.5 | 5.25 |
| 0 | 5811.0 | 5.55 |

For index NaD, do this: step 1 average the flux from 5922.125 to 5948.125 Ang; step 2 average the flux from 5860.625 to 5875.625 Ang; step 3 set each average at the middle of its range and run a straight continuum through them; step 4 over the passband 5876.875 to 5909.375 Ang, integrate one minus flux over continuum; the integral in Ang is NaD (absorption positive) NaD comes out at 3.6 Ang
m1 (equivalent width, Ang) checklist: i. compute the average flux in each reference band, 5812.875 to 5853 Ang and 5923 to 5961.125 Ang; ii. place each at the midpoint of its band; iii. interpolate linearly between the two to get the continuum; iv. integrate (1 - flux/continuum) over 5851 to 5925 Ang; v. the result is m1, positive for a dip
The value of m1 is 4.22 Ang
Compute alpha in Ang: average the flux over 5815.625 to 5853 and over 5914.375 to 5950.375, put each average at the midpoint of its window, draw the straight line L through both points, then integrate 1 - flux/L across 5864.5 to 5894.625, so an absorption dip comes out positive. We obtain 2.6 Ang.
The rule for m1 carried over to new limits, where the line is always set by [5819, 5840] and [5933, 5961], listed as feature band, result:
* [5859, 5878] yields 0.73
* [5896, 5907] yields 1.15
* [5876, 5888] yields 1.17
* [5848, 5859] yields 0.26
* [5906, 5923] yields 0.28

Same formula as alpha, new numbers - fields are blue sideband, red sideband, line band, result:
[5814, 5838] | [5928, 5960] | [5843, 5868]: 0.8 Ang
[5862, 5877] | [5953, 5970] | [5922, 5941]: 0.1 Ang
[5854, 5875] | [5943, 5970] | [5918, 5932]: 0.2 Ang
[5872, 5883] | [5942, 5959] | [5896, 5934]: 0.7 Ang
